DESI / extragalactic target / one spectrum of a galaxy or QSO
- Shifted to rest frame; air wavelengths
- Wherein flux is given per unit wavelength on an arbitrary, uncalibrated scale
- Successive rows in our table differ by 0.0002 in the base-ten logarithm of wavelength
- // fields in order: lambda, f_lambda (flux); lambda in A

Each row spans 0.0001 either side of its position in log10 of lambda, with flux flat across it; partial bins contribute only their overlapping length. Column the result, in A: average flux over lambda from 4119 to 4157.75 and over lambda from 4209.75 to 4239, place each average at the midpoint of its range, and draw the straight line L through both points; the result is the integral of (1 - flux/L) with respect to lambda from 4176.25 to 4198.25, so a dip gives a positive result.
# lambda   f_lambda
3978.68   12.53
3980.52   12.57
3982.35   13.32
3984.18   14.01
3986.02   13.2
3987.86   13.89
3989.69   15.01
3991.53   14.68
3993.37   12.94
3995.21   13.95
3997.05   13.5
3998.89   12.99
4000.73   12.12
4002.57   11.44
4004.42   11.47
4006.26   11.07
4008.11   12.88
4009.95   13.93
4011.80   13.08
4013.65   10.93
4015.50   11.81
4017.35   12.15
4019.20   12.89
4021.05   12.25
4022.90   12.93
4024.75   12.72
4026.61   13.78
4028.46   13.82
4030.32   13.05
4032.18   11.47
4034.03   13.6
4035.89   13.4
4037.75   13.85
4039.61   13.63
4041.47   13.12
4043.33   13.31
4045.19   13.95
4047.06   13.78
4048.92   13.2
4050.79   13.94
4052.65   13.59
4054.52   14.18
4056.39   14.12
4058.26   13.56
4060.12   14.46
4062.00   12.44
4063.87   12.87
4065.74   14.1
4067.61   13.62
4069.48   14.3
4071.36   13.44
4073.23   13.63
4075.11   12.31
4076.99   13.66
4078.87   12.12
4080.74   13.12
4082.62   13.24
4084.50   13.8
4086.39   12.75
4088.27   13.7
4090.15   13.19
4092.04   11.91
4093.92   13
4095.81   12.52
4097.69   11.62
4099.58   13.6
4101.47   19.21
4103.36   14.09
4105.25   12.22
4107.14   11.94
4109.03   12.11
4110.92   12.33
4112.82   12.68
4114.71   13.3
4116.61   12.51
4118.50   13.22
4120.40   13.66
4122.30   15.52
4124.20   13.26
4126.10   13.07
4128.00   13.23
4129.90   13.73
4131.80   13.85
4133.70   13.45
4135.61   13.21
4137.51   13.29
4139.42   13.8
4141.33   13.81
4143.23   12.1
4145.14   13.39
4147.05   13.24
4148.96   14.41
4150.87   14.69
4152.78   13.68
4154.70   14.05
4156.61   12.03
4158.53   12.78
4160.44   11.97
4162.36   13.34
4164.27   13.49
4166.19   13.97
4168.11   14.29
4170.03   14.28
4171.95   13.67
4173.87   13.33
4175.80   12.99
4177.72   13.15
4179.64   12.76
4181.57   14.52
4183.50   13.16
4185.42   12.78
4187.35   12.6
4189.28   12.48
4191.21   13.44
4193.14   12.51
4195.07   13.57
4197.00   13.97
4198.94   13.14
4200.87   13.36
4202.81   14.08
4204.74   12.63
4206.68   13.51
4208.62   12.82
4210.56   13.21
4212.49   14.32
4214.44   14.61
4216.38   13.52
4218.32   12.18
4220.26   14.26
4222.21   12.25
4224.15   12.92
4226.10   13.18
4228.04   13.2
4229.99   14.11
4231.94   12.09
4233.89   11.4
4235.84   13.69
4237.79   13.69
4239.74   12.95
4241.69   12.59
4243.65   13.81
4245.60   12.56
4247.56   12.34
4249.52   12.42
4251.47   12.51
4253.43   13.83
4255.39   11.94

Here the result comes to 0.3 A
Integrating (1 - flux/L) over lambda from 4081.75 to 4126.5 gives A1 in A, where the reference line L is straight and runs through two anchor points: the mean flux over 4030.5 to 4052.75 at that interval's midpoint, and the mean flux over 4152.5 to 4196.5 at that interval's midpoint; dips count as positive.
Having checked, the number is 0.2 A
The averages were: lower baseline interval 13.4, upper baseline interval 13.3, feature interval 13.3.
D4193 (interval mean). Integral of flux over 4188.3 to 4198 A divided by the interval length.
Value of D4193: 13.2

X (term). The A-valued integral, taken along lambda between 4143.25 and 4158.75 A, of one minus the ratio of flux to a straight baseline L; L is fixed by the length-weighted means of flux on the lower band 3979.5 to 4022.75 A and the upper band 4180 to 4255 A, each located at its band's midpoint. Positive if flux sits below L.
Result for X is -0.5 A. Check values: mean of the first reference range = 12.9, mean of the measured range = 13.5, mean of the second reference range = 13.1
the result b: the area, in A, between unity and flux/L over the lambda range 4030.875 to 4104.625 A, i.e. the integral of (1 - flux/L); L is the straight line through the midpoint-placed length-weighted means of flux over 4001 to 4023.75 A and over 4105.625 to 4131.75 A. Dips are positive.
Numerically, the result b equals -4.46 A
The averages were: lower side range 12.2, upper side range 13.1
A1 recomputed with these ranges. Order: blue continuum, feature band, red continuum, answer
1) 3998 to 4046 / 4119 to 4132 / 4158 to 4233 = -0.7 A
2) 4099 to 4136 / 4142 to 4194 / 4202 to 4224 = 0.5 A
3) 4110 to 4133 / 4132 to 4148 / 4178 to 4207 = 0.0 A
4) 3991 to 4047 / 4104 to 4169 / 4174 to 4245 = -1.0 A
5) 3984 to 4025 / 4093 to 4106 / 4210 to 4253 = -0.8 A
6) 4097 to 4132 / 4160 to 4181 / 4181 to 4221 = -0.1 A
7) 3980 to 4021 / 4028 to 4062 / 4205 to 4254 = -1.6 A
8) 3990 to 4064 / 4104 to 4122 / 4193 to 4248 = 0.5 A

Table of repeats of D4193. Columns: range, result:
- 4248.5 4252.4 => 12.5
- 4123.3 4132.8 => 13.4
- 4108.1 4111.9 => 12.2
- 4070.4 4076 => 13.1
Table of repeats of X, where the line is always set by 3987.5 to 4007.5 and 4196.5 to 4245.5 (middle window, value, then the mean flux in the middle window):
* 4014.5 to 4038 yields 0.3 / 12.9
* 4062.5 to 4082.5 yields -0.3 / 13.3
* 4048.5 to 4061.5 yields -0.8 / 13.8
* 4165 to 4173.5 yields -0.5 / 14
